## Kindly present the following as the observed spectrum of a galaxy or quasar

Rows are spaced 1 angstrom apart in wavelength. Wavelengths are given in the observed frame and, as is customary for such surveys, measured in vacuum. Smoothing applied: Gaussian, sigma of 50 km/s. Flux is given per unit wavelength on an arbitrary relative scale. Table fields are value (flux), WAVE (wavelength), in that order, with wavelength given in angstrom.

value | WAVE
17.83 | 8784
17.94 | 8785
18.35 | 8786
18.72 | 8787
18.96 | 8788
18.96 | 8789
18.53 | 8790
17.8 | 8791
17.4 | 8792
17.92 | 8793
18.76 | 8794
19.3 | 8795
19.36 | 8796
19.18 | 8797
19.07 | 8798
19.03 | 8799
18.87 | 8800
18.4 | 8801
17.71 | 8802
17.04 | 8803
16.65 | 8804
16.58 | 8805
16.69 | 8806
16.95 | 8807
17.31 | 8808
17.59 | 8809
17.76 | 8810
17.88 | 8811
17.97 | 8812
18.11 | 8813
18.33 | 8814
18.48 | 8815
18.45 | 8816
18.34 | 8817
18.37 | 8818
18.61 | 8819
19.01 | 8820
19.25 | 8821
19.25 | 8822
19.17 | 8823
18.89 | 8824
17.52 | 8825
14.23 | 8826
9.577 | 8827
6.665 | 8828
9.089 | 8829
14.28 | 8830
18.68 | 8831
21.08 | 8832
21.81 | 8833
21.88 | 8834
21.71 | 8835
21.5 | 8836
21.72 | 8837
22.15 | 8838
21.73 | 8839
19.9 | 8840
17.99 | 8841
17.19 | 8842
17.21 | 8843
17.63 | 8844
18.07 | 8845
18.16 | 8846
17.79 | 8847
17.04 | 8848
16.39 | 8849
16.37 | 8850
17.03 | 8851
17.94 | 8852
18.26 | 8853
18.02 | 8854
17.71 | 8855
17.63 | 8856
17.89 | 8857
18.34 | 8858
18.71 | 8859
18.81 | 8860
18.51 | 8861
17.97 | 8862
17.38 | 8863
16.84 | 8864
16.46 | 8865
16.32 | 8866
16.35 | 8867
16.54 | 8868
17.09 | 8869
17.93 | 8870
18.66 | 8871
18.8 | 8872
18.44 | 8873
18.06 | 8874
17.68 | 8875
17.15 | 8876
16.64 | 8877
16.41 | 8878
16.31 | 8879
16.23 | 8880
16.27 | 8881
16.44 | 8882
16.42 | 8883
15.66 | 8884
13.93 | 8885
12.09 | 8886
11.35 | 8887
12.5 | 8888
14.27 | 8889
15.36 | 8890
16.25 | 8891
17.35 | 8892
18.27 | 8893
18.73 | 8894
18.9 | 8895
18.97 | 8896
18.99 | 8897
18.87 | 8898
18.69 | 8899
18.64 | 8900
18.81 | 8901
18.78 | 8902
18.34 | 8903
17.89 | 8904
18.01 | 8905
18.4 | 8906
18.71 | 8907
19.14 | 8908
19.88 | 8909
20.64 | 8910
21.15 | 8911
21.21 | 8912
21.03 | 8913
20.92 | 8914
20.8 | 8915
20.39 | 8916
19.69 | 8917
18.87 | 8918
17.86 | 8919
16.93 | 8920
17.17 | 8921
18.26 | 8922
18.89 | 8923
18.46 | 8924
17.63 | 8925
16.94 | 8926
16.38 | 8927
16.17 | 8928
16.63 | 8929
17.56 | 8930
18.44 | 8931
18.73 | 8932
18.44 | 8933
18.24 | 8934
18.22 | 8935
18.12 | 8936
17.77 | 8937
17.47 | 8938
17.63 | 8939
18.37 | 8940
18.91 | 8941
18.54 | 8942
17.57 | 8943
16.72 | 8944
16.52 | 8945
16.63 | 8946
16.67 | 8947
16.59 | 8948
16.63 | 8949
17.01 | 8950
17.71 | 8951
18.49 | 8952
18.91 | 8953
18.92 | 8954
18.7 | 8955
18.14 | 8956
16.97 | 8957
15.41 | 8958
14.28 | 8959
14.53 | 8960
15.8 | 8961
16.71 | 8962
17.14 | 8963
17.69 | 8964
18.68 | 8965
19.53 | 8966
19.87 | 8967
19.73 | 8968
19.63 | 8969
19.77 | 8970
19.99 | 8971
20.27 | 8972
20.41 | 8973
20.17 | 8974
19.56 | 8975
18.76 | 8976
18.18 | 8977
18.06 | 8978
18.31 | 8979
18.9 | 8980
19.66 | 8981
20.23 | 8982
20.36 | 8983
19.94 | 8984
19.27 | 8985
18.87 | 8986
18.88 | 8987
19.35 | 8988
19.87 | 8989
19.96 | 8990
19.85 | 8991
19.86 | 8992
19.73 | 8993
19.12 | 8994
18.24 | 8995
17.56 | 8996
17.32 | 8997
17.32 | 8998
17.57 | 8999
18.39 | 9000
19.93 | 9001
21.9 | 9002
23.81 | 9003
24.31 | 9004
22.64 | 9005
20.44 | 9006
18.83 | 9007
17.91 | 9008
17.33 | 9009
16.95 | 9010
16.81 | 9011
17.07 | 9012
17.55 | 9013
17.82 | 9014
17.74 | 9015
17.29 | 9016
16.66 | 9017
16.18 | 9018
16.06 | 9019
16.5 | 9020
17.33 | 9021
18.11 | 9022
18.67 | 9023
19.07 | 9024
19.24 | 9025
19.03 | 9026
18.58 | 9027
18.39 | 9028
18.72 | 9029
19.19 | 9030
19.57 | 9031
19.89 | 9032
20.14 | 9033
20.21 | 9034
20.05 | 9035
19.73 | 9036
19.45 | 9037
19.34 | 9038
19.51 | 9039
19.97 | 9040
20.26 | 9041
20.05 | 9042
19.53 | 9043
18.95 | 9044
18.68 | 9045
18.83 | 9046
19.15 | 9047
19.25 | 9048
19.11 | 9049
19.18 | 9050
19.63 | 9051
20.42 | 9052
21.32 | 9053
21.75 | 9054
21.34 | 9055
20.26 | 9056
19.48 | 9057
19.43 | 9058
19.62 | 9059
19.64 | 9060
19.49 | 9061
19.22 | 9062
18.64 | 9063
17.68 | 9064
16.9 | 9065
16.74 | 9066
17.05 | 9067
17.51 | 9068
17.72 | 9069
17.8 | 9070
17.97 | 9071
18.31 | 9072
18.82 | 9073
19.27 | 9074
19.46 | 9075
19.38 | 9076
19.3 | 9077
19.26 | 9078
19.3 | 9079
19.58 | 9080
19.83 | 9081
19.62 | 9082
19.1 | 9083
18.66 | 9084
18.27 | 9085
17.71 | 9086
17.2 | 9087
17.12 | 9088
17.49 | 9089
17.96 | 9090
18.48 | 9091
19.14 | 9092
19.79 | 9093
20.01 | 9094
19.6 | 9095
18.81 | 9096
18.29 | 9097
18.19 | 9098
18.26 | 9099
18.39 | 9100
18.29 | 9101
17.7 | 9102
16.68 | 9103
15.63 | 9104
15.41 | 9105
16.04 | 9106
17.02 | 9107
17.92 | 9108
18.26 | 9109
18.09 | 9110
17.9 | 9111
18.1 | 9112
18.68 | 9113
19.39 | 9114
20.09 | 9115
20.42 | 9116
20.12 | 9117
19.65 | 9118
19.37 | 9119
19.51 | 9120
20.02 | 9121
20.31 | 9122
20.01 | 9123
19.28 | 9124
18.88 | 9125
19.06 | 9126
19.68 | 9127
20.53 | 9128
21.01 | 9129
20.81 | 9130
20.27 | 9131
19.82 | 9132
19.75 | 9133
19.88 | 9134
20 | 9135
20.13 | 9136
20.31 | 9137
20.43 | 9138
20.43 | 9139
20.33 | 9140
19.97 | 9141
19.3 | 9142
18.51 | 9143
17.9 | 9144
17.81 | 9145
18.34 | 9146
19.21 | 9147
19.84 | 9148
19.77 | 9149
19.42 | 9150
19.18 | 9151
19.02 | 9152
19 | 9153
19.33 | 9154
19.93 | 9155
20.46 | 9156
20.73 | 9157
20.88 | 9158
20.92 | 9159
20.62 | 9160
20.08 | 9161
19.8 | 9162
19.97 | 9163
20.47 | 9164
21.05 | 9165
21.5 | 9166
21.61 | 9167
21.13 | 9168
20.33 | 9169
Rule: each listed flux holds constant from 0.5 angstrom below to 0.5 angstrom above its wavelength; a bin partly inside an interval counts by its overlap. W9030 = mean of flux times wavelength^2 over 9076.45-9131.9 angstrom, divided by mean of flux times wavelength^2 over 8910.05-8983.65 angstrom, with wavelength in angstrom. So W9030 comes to 1.06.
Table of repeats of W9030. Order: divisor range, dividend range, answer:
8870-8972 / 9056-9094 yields 1.08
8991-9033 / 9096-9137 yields 1.04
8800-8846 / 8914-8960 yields 1.02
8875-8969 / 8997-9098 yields 1.10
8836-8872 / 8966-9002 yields 1.10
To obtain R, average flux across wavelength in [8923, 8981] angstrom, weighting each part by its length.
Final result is 18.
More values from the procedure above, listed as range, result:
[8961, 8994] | 19.2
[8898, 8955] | 18.3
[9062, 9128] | 18.5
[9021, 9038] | 19.2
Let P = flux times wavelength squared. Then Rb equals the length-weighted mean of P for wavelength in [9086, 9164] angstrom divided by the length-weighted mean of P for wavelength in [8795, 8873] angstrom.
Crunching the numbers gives 1.14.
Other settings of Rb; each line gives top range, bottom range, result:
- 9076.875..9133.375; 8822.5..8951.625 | 1.12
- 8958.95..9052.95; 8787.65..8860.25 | 1.10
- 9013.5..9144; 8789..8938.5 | 1.11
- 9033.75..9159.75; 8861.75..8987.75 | 1.11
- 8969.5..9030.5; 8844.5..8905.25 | 1.13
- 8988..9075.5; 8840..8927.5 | 1.11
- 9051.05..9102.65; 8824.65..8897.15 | 1.15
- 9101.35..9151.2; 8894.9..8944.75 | 1.08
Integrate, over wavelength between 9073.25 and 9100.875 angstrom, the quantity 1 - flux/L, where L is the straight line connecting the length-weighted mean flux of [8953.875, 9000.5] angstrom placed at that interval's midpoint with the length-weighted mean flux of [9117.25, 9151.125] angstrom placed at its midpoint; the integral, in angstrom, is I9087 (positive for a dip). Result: 0.8 angstrom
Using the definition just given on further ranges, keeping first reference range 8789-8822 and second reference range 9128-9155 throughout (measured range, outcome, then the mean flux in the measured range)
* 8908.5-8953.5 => 1.09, 18.3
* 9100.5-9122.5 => 1.25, 18.4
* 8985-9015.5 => -0.13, 19.1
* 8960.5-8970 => 0.24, 18.4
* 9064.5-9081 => 0.76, 18.4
